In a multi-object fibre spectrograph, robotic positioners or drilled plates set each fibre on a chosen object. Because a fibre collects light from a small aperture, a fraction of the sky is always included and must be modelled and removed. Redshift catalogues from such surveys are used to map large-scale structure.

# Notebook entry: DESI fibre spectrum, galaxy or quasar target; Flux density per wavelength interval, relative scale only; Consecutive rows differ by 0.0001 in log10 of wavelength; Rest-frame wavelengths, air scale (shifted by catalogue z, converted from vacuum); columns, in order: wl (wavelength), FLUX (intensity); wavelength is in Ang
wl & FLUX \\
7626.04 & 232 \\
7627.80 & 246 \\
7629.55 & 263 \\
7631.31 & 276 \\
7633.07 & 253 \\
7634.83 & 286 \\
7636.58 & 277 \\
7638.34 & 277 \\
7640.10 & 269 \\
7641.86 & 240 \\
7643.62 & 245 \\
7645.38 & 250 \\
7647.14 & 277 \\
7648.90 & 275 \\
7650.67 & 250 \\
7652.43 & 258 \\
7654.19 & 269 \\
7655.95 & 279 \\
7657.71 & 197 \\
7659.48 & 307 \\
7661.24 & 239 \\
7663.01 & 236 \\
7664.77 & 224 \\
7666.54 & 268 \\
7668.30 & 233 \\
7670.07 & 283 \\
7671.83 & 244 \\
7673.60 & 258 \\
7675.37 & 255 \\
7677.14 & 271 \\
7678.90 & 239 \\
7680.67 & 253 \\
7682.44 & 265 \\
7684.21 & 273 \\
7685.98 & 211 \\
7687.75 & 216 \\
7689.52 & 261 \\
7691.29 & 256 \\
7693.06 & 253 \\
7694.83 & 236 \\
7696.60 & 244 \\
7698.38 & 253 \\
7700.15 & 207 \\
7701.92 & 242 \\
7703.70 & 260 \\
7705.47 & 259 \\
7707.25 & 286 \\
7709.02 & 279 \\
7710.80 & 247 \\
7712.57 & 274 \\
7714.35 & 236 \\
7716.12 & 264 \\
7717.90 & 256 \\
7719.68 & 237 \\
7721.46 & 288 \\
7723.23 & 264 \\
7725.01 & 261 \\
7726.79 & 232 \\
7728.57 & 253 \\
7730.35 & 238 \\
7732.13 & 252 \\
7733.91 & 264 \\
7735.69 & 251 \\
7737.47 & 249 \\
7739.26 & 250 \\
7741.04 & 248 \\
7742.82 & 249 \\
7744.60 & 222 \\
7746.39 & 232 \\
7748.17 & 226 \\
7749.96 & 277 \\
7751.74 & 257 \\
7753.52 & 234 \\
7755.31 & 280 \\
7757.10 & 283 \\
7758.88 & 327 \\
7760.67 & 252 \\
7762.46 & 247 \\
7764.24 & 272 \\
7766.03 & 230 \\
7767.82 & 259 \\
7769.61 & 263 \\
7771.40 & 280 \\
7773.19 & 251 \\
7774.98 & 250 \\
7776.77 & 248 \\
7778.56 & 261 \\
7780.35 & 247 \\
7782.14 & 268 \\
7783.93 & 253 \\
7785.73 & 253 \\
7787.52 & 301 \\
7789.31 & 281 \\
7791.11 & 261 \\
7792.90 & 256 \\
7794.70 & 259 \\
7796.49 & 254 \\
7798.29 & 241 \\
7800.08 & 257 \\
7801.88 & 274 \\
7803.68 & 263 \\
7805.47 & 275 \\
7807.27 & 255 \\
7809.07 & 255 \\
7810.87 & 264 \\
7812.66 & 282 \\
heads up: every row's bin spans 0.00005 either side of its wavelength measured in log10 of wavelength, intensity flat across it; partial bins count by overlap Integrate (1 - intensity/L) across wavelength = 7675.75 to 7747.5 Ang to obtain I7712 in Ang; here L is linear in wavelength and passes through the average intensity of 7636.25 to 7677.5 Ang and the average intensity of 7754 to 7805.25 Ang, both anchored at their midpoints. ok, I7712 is 2.5 Ang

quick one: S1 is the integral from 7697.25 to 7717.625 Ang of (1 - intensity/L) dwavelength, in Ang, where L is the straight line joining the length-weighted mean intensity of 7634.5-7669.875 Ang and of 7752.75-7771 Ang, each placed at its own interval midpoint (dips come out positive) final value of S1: 0.5 Ang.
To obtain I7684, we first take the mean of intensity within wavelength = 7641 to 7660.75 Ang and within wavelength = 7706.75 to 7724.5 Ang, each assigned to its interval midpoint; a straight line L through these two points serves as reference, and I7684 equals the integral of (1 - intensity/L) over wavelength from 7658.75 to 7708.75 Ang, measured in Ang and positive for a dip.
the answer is 1.8 Ang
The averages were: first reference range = 258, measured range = 251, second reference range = 263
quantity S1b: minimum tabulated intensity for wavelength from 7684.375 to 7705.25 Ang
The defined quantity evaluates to 207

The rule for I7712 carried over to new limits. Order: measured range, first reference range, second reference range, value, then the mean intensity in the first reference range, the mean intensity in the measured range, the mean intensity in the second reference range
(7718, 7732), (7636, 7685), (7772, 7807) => 0.31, 257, 253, 261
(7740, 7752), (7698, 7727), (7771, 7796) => 0.69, 256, 244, 262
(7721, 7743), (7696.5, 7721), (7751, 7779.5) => 0.35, 254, 253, 262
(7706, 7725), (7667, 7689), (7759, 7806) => -0.65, 251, 263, 261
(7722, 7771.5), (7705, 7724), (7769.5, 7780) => 0.94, 263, 255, 258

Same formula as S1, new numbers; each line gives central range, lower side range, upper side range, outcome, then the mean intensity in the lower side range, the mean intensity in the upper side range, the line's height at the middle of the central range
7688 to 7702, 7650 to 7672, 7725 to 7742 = 0.5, 253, 249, 251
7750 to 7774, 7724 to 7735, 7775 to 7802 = -0.9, 250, 260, 256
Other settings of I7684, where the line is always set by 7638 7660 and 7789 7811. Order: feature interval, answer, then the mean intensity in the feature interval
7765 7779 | 0.27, 255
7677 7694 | 0.73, 249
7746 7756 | 0.34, 251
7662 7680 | 0.61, 251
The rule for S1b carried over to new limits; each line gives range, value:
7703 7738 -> 232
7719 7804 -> 222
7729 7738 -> 238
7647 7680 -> 197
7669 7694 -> 211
